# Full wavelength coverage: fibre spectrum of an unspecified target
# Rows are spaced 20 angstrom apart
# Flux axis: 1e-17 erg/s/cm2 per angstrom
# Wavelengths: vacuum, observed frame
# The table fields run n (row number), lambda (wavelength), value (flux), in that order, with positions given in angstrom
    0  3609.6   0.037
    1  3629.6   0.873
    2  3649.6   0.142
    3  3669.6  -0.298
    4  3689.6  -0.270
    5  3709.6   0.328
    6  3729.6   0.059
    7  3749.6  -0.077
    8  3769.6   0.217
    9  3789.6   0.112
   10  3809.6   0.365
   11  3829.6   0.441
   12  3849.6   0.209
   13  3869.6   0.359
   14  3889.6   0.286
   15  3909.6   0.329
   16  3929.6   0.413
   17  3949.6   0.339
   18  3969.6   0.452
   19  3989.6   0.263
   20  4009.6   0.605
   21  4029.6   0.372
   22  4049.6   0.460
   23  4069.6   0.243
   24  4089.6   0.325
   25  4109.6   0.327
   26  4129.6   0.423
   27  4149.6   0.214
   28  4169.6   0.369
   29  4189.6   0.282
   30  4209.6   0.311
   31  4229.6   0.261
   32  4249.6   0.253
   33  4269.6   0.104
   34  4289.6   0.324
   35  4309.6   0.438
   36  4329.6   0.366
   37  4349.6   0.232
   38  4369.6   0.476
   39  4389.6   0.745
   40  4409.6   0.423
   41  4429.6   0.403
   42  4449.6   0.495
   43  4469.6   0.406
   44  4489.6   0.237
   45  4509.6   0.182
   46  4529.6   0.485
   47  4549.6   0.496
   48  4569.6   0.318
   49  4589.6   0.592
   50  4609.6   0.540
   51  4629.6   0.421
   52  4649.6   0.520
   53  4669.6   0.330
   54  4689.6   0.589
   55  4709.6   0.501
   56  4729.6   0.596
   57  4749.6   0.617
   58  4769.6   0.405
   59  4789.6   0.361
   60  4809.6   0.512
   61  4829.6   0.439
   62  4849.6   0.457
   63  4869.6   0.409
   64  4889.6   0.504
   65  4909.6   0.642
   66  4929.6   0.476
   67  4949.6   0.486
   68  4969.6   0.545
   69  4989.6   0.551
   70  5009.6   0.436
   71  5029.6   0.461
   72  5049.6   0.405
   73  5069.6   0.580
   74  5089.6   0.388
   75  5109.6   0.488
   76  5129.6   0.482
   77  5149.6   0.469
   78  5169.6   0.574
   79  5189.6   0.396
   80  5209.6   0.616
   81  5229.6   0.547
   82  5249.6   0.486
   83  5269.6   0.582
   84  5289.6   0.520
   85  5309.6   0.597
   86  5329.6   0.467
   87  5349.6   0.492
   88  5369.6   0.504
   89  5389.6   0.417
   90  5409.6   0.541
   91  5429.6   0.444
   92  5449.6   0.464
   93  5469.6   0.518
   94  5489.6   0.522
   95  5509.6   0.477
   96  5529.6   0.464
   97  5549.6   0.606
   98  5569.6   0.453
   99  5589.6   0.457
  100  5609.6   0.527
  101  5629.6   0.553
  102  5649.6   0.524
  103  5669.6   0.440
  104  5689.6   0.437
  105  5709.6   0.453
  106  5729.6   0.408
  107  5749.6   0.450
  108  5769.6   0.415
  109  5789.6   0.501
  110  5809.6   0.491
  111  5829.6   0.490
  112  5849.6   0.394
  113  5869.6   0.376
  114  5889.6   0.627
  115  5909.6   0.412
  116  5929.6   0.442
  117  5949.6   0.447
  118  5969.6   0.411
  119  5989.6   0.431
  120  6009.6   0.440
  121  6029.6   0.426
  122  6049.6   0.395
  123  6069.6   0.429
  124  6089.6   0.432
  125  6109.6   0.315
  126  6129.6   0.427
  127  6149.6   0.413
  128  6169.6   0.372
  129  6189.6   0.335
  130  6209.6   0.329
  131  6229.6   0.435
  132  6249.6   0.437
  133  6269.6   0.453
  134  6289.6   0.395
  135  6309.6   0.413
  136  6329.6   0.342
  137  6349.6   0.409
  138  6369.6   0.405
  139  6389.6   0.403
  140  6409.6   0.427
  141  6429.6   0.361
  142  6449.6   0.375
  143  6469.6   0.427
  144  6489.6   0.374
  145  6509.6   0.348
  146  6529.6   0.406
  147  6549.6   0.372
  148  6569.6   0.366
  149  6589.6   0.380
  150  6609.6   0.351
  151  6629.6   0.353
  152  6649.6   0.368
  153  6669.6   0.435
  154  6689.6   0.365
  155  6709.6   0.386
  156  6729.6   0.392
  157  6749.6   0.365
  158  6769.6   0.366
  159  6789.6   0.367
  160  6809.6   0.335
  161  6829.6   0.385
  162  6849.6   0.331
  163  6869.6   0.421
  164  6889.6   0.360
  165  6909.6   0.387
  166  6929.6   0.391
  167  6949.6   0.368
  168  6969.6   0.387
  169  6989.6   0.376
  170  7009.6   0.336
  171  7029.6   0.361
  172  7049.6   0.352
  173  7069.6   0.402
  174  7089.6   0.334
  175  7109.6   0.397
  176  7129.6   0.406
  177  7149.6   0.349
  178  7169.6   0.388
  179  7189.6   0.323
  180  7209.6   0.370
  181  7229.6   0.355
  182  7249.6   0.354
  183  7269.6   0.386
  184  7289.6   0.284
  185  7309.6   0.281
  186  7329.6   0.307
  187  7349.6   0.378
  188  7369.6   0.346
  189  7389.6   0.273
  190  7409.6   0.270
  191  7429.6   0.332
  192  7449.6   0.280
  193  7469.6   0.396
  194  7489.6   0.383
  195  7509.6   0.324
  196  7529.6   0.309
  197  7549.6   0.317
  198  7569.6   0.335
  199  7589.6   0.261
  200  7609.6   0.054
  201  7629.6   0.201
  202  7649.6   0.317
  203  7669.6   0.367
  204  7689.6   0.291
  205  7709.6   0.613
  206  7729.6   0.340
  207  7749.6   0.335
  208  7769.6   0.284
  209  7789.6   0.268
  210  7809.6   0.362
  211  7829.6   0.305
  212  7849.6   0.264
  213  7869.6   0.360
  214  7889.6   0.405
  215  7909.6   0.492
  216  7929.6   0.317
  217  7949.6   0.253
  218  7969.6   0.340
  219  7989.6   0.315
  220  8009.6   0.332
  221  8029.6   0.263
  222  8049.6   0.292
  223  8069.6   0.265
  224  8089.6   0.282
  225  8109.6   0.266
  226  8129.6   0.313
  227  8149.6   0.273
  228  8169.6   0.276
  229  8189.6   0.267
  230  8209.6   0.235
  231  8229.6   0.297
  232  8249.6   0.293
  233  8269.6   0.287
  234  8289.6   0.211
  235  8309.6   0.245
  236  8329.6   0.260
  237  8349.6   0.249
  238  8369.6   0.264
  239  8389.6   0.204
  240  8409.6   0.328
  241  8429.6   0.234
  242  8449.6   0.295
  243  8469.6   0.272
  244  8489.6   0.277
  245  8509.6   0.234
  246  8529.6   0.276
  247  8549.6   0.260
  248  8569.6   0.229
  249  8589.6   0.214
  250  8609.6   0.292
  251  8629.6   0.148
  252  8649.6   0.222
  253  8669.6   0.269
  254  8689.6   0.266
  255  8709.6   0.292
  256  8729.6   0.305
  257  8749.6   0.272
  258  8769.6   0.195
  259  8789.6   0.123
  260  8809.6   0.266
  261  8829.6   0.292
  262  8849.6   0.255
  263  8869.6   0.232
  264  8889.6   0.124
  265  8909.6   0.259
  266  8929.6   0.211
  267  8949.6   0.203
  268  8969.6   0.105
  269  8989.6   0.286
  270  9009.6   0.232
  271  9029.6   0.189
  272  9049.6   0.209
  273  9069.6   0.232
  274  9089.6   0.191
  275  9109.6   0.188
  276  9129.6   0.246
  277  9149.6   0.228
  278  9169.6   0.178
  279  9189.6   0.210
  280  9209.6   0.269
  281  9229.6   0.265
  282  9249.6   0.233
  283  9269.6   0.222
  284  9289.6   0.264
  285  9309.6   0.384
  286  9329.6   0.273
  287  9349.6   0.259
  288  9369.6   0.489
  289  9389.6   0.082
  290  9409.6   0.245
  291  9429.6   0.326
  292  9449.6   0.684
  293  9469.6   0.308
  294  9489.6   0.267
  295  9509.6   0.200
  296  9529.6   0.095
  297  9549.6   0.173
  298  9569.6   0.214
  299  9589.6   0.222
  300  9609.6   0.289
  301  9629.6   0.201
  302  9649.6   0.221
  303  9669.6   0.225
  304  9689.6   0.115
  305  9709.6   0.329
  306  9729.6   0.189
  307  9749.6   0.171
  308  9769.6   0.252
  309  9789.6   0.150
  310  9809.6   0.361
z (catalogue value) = 0.175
